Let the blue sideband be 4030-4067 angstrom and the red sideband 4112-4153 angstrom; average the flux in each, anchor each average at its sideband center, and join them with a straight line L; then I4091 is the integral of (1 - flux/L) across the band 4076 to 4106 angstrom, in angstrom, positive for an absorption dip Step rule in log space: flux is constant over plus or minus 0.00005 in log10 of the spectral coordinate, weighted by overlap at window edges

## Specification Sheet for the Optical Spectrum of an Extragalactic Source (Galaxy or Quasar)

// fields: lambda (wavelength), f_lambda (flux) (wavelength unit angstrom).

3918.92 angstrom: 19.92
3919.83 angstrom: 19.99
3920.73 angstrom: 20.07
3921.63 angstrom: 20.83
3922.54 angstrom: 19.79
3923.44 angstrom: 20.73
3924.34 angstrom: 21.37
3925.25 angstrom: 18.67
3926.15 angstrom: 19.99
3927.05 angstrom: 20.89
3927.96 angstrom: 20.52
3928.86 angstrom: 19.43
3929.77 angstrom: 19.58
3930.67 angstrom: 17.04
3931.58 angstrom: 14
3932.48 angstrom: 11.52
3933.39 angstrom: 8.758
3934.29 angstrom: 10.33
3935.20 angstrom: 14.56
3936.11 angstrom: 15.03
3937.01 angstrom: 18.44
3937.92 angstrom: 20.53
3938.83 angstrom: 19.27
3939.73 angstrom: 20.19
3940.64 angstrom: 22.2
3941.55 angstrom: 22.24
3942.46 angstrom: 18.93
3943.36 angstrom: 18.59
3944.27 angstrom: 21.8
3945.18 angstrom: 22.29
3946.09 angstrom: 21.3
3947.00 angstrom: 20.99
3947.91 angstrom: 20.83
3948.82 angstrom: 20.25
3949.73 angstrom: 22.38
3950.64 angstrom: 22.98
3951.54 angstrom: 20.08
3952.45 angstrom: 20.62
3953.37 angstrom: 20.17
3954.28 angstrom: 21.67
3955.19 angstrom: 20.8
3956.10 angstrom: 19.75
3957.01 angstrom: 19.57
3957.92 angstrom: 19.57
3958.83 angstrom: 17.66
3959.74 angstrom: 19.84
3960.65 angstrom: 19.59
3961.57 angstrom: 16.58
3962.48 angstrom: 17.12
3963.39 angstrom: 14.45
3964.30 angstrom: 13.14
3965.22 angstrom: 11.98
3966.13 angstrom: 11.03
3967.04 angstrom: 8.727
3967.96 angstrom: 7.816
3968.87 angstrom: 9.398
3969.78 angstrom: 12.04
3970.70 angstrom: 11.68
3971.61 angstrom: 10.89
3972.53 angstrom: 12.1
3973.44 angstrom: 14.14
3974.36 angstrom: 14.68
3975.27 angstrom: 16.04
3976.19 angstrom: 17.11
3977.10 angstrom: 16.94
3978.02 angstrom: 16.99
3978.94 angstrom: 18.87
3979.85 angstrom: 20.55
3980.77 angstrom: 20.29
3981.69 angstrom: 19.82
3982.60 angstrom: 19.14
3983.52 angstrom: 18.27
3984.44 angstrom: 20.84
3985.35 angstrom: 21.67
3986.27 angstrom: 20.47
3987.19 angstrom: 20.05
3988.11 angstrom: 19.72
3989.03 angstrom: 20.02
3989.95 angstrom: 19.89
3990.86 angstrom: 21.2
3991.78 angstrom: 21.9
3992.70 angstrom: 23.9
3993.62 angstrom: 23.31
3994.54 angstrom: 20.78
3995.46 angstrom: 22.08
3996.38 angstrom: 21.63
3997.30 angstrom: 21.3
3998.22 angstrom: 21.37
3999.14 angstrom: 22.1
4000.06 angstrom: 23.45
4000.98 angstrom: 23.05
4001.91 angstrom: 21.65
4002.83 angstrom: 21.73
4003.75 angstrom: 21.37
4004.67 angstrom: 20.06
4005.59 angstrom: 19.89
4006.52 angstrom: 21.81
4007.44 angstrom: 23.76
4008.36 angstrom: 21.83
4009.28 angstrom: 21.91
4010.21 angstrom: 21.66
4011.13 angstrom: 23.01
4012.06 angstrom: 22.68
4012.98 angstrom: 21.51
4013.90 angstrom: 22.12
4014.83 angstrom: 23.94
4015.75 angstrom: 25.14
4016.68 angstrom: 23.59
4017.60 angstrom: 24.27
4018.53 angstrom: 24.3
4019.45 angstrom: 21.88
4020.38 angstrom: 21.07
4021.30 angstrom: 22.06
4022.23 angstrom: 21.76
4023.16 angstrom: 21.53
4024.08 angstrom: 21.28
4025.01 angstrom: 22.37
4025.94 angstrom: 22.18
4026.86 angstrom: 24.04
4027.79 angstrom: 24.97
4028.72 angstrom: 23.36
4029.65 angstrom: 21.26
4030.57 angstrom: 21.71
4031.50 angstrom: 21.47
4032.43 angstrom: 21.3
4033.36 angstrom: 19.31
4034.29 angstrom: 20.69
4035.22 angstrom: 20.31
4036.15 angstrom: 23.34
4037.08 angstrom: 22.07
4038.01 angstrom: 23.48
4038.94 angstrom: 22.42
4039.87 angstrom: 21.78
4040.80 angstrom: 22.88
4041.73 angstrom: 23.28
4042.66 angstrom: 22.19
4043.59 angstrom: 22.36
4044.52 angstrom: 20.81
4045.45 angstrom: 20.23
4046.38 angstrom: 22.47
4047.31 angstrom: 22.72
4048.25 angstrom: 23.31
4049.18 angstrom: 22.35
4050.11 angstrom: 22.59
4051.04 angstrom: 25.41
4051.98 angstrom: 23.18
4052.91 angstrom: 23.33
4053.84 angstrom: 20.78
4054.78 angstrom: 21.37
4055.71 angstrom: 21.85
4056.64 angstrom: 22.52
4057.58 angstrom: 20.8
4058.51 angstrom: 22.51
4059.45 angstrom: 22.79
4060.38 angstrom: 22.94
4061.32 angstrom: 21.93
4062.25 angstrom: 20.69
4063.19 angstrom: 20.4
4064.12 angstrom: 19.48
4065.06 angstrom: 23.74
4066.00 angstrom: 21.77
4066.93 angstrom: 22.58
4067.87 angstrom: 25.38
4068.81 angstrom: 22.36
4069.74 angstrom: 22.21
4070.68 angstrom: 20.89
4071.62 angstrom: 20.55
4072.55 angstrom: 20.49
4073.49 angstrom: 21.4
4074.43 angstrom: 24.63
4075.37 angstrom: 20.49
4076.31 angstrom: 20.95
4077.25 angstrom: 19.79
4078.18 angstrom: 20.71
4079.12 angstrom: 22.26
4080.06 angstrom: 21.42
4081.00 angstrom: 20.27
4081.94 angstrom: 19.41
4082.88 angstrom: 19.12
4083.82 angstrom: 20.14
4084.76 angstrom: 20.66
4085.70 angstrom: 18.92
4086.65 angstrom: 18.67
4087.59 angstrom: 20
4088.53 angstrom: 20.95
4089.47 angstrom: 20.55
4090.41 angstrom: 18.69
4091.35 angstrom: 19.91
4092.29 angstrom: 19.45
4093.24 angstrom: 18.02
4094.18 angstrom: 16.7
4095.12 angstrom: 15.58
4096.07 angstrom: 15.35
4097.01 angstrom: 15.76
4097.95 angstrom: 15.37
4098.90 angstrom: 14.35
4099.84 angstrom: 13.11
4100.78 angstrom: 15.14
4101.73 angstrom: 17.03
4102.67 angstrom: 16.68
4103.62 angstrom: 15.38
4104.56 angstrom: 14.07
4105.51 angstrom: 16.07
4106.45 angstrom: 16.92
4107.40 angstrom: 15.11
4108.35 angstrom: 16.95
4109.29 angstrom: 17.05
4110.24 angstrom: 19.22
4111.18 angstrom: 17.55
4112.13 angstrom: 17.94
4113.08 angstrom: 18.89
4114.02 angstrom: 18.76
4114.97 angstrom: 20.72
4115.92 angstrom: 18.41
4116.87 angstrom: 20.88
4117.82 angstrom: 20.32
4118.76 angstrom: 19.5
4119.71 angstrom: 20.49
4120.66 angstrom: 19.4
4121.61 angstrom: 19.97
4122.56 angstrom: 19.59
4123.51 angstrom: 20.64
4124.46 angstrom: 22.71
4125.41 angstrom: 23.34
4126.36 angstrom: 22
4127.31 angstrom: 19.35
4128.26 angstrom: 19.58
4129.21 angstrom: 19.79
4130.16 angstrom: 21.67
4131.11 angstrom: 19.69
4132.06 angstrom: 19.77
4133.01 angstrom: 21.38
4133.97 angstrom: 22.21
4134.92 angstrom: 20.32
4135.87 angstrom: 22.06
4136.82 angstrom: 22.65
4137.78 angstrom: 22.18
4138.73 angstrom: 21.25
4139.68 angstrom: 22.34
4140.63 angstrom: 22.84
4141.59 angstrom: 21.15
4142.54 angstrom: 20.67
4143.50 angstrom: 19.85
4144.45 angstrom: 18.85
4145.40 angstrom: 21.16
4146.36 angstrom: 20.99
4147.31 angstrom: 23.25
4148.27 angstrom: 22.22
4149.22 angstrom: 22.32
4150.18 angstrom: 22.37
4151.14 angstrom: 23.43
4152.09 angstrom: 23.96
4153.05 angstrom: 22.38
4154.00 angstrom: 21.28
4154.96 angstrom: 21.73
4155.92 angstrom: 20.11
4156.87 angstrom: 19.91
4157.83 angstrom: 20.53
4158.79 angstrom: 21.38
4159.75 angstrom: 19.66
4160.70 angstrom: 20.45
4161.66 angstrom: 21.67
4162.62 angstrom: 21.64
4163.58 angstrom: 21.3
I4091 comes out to 4.7 angstrom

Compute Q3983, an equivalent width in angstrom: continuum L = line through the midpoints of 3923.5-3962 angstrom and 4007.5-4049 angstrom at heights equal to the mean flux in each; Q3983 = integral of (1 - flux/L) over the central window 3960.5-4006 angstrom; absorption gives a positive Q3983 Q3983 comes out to 5.8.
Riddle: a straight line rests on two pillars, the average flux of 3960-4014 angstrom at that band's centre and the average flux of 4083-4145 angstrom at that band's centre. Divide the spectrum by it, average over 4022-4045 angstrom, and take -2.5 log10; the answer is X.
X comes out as -0.173 mag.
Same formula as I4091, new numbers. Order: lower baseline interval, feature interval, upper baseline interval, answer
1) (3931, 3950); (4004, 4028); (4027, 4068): -1.6 angstrom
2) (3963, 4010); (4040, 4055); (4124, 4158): -2.2 angstrom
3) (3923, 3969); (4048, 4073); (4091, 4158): -4.2 angstrom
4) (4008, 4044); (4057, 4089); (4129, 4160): 1.1 angstrom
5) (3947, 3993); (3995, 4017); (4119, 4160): -4.4 angstrom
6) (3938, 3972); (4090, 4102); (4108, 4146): 2.1 angstrom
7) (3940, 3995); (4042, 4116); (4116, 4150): 0.6 angstrom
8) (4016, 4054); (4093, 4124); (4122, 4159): 6.0 angstrom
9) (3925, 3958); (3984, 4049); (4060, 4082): -4.8 angstrom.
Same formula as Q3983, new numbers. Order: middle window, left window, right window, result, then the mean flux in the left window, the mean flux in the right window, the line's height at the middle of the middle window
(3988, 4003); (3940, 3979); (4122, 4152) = -3.0 angstrom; 17.3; 21.4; 18.2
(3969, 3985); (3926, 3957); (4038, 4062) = 3.0 angstrom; 19.1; 22.4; 20.1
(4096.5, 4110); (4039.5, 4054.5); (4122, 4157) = 3.8 angstrom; 22.5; 21.4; 21.8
